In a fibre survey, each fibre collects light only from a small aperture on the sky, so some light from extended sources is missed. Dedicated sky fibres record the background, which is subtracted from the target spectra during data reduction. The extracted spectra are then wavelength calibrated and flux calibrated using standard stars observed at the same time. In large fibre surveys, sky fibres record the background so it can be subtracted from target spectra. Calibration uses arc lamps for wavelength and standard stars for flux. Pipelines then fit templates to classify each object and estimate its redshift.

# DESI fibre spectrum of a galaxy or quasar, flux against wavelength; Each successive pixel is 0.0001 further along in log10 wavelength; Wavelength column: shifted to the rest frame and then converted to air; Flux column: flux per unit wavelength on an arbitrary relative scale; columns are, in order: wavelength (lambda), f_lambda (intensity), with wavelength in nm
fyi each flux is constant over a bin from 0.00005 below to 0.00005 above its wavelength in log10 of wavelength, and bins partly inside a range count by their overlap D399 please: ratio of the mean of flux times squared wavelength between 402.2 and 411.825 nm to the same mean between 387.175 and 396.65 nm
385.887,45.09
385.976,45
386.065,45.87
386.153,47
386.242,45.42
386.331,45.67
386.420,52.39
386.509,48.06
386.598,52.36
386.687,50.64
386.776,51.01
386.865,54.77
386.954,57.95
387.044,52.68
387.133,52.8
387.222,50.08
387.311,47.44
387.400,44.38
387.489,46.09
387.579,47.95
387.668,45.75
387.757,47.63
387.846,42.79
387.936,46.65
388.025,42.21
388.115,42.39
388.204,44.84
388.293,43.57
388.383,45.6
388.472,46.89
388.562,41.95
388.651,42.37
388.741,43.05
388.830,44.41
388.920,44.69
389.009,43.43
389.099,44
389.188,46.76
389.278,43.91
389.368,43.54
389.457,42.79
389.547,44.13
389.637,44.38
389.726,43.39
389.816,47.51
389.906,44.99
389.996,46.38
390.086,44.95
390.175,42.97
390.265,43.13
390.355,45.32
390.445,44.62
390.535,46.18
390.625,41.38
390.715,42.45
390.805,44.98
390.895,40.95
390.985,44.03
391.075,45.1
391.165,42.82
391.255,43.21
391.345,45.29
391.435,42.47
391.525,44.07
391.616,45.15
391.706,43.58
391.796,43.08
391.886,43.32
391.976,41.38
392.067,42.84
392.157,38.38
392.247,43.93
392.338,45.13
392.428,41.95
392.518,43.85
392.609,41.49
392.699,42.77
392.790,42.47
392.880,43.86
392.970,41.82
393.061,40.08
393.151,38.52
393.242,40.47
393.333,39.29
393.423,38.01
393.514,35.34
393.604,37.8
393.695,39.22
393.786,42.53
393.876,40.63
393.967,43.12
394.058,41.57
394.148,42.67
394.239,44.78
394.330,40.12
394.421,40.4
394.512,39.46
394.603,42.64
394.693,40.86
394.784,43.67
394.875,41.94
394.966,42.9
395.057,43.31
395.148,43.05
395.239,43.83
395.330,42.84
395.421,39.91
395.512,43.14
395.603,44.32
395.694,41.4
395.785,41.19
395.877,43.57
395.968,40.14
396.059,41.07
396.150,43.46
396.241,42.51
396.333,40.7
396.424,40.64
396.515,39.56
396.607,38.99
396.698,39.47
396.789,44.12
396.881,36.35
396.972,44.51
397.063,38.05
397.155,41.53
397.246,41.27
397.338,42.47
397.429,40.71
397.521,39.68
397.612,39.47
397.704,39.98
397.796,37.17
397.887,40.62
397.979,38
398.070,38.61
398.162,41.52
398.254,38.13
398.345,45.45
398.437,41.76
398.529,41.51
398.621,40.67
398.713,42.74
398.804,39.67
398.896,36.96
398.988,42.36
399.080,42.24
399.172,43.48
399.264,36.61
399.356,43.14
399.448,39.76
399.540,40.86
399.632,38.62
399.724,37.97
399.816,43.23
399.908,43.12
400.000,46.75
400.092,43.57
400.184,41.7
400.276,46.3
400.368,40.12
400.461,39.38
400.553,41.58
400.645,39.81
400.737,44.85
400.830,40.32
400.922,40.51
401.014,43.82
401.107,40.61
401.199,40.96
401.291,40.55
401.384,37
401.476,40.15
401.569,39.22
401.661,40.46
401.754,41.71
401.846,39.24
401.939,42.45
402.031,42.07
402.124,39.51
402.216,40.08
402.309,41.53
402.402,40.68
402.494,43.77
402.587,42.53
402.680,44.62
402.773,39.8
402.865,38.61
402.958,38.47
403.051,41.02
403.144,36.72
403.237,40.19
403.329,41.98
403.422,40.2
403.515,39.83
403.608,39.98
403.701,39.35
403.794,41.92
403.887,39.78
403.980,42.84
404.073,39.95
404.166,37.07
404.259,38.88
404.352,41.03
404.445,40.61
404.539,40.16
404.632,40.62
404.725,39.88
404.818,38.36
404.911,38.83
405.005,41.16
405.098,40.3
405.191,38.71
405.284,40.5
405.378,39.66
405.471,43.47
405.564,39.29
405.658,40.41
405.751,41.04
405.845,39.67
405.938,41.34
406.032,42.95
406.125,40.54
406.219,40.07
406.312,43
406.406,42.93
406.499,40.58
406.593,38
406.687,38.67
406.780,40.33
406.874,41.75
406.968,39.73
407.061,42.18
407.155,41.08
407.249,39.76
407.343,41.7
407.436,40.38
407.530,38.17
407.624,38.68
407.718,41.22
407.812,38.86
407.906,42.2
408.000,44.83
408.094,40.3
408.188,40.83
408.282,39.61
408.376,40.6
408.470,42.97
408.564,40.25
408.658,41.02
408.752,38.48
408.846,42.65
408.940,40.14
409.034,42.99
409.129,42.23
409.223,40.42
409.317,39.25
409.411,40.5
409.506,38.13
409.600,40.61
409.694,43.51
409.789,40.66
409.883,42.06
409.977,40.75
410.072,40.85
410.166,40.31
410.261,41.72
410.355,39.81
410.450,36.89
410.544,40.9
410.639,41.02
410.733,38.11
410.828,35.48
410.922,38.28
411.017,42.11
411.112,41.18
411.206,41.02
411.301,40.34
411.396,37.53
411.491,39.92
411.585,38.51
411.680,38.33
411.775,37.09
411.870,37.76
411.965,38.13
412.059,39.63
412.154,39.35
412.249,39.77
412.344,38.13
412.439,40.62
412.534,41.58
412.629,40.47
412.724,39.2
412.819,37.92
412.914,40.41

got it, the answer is 1.0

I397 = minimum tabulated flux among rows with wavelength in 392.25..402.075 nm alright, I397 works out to 35.34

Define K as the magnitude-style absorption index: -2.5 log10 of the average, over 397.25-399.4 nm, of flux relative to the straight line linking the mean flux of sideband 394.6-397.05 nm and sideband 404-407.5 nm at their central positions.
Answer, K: 0.02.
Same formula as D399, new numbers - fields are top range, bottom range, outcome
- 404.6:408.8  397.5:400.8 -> 1.03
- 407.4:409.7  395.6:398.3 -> 1.06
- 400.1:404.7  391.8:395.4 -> 1.02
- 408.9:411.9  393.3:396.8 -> 1.04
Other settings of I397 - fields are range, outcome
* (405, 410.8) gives 36.89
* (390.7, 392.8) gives 38.38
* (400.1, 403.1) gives 37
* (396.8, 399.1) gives 36.35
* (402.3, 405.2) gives 36.72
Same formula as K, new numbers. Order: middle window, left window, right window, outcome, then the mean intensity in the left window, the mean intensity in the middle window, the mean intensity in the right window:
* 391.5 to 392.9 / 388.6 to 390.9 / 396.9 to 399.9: 0.006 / 44.2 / 42.9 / 40.6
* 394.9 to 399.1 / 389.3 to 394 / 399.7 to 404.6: 0.018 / 42.7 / 41.1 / 40.9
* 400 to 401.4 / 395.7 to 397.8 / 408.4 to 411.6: -0.027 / 40.8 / 41.7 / 40.3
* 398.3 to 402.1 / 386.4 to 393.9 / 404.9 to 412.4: 0.023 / 44.4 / 41.3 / 40.3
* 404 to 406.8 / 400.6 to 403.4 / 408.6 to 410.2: 0.014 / 40.8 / 40.3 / 40.9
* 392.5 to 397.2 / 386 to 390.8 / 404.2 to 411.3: 0.073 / 46.1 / 41.3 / 40.5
